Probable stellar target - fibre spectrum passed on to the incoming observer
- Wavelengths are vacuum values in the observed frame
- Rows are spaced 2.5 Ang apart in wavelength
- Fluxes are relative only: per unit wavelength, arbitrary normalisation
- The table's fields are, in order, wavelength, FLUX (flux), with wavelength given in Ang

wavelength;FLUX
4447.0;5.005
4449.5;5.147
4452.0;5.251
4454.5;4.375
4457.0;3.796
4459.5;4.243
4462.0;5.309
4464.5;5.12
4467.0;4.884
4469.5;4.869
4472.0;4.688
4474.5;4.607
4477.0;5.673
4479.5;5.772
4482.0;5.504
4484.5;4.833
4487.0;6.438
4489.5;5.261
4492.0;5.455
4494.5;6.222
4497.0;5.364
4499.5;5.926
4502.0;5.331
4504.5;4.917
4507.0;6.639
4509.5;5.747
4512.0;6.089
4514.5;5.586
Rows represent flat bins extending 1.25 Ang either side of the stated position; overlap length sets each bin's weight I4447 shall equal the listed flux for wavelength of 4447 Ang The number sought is 5.005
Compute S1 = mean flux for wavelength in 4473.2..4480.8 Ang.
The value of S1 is 5.35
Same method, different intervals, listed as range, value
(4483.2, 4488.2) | 5.63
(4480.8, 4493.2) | 5.5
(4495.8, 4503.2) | 5.54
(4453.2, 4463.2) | 4.43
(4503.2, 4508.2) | 5.76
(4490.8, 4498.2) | 5.68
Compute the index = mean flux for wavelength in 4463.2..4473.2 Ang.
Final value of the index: 4.89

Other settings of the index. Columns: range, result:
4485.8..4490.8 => 5.84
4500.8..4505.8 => 5.14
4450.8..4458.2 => 4.47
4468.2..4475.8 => 4.73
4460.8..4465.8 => 5.21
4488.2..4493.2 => 5.37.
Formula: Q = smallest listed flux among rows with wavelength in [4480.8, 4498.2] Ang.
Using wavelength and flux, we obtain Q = 4.833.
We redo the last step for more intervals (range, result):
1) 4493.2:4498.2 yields 5.364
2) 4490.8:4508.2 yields 4.917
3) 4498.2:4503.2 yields 5.331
